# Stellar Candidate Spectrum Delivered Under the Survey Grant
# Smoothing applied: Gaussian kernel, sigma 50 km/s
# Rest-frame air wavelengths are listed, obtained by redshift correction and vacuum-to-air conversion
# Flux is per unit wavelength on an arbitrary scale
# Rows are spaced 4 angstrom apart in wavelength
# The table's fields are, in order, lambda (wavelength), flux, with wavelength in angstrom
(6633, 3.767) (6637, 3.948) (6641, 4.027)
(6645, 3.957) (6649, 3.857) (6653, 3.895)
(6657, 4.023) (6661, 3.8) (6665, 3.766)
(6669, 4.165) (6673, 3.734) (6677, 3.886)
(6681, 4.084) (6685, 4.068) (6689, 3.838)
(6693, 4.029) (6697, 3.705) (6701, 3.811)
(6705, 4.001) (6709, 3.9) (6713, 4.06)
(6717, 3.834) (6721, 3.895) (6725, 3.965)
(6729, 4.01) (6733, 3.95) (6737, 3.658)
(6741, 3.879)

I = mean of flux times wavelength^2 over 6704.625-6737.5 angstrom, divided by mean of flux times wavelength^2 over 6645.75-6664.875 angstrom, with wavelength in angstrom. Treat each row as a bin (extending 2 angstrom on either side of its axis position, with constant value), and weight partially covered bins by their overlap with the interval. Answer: 1.03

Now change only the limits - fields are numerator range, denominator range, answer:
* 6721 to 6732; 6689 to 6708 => 1.03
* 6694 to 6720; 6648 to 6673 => 1.01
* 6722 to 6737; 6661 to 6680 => 1.03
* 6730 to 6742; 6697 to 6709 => 1.00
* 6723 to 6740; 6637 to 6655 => 1.02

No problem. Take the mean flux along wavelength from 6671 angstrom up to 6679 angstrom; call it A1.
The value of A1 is 3.81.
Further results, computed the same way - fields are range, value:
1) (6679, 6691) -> 4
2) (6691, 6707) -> 3.89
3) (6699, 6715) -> 3.94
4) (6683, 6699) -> 3.91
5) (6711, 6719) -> 3.95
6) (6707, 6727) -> 3.93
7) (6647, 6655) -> 3.88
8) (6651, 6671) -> 3.93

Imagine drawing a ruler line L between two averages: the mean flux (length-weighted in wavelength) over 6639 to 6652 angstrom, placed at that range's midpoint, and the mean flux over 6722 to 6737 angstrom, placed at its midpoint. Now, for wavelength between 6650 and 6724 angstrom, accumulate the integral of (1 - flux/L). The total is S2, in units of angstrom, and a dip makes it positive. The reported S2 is 0.4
